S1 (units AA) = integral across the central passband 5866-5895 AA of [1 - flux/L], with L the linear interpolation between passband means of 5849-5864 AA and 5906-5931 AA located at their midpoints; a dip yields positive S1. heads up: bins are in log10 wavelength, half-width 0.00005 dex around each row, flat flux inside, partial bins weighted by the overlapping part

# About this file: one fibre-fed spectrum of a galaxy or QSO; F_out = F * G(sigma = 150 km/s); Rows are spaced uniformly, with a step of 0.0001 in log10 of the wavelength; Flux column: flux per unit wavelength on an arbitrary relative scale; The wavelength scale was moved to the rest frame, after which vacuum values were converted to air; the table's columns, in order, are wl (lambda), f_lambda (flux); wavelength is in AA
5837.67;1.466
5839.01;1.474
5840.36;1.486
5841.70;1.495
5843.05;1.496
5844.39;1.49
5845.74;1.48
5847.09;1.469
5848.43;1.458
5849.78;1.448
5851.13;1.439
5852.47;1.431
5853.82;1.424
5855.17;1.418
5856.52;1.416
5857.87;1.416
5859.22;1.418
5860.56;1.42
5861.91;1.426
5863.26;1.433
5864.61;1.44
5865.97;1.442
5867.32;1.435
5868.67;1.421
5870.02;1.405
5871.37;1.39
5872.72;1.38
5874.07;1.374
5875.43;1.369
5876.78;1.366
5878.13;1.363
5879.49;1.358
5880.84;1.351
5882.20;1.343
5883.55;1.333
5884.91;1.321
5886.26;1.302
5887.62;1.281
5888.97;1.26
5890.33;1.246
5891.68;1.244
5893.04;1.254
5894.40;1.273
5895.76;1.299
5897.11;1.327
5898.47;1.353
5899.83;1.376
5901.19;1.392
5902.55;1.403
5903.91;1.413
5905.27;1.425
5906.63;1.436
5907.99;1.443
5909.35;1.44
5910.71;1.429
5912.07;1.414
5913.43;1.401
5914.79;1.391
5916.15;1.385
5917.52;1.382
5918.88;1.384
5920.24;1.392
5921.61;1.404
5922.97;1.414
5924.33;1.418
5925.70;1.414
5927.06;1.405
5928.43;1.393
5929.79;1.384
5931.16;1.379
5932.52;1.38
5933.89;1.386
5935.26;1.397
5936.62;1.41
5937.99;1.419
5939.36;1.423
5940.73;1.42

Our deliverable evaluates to 1.6 AA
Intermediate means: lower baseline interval 1.43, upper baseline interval 1.41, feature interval 1.34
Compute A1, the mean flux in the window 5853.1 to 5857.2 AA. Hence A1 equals 1.42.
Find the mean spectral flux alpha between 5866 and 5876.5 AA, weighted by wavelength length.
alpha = 1.4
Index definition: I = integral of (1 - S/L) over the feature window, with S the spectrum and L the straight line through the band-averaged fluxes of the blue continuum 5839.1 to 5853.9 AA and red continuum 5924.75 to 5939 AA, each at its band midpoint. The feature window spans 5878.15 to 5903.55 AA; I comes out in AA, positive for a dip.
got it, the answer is 2.0 AA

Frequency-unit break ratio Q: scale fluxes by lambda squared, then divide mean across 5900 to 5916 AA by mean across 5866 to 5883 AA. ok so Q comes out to 1.04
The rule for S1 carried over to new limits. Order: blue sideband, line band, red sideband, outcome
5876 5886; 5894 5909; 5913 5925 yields -0.1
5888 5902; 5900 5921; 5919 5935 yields -0.9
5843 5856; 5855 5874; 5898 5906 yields 0.2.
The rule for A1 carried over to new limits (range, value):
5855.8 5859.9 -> 1.42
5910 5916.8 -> 1.41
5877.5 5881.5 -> 1.36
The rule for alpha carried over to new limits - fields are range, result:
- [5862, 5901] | 1.35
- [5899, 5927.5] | 1.41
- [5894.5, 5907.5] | 1.38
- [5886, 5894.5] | 1.26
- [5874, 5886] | 1.35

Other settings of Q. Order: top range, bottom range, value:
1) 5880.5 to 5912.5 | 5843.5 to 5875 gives 0.96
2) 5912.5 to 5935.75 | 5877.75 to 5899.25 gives 1.08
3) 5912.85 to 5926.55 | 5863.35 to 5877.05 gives 1.01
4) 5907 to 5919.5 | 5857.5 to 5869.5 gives 1.00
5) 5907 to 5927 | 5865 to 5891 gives 1.05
